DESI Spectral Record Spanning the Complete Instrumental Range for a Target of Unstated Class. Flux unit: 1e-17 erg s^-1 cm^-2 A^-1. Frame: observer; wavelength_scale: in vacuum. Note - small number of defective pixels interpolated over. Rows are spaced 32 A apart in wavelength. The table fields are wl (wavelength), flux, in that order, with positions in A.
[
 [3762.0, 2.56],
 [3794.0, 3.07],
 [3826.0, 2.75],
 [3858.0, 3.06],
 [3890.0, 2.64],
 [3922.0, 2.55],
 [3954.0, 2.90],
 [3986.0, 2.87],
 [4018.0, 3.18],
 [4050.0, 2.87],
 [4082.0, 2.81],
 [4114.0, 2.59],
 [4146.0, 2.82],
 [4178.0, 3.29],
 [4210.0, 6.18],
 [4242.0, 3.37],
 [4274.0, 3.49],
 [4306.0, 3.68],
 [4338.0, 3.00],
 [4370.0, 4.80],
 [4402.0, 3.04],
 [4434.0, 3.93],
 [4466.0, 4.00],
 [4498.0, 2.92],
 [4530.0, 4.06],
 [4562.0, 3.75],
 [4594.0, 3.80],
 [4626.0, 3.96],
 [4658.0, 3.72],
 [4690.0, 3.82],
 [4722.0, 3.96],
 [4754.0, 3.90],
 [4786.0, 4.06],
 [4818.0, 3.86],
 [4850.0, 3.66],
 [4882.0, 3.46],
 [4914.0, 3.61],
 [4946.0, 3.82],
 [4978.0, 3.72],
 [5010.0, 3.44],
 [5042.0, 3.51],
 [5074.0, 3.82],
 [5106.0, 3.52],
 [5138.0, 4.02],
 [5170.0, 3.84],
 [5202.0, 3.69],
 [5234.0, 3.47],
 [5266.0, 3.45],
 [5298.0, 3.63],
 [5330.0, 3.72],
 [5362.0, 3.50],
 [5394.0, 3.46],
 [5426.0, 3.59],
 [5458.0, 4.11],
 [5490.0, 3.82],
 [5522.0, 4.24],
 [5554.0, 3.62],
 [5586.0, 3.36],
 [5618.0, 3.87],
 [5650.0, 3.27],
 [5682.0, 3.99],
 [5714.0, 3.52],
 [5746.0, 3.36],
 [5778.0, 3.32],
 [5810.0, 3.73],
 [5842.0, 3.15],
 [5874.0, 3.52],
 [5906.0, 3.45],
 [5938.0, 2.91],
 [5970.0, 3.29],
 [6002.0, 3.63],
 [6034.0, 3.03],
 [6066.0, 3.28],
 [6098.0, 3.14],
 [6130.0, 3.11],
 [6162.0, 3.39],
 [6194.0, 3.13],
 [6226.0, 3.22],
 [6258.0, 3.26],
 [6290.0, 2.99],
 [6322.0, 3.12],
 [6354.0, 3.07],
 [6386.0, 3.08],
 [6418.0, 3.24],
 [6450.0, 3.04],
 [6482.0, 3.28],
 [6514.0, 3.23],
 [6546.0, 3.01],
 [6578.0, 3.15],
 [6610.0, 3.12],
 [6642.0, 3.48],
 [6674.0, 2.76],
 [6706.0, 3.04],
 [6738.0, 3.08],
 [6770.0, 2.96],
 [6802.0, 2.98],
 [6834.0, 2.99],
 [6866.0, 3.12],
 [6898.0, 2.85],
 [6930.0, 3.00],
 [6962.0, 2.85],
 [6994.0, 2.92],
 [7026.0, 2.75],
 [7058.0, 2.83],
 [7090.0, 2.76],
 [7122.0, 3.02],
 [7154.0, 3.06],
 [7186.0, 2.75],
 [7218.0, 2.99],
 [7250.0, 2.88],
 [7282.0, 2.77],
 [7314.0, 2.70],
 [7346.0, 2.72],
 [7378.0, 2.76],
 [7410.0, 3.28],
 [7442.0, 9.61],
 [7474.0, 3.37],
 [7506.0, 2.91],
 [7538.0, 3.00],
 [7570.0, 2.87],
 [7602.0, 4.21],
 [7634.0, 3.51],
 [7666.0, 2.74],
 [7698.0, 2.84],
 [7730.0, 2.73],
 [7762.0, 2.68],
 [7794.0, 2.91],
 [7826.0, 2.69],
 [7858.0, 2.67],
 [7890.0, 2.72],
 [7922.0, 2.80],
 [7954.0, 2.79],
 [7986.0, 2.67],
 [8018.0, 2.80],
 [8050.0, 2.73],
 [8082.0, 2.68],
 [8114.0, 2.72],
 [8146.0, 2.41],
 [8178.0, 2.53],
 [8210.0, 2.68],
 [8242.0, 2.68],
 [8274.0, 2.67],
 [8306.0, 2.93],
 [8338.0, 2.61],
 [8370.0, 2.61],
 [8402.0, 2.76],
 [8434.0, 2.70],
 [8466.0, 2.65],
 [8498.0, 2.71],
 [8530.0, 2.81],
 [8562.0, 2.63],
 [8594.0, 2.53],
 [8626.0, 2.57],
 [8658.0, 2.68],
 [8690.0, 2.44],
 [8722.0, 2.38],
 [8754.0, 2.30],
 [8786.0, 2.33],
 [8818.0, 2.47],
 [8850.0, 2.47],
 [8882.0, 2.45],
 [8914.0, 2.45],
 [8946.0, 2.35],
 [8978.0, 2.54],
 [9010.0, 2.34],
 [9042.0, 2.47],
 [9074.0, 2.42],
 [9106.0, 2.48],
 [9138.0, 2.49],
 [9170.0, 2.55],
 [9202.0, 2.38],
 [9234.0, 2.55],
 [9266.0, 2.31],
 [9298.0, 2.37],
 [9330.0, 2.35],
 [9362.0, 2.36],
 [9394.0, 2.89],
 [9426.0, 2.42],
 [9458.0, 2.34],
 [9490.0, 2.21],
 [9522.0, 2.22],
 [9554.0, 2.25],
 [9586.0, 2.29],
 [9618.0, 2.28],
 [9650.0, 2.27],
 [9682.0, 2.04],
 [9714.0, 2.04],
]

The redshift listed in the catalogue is 0.13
